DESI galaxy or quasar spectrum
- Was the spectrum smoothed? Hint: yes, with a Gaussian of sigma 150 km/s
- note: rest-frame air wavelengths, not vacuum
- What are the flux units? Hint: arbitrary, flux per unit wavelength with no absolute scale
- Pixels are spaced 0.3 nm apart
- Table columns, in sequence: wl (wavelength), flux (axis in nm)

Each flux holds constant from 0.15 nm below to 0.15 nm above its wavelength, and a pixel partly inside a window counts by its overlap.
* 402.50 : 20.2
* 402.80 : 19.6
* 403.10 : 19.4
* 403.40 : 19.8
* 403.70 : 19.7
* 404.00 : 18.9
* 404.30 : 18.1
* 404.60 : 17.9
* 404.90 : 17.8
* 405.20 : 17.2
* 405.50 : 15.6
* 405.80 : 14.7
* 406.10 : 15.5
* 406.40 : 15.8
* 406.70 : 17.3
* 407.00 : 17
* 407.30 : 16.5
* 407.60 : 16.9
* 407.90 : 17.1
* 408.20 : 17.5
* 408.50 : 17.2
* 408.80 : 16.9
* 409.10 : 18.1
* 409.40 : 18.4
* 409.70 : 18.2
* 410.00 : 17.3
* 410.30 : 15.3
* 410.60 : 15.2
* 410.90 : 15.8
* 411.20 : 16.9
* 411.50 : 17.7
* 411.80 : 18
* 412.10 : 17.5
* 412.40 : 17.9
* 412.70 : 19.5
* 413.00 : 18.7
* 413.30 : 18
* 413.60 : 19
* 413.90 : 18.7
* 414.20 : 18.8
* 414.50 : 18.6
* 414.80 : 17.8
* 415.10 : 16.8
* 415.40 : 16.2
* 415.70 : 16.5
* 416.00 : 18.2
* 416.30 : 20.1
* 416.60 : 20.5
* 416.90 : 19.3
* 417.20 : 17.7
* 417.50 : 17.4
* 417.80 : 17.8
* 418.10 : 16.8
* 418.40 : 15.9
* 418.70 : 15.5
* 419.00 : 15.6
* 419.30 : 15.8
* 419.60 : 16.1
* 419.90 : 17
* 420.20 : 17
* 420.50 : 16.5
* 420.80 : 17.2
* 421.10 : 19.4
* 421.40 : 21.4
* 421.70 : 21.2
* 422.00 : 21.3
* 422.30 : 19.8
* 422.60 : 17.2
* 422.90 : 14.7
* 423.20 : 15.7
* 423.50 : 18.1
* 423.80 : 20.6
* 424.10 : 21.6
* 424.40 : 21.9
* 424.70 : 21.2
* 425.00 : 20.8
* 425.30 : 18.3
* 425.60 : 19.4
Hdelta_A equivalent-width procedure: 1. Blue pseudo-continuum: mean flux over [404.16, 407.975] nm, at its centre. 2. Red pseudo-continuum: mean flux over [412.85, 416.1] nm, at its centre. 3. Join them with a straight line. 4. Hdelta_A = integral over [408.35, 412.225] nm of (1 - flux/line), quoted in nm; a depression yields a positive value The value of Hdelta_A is 0.05 nm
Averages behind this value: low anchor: 16.7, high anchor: 17.9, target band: 17.1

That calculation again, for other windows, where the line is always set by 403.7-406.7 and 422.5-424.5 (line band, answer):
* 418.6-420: 0.17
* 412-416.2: -0.08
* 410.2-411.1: 0.10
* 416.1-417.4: -0.10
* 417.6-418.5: 0.06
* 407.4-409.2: 0.00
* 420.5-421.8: -0.08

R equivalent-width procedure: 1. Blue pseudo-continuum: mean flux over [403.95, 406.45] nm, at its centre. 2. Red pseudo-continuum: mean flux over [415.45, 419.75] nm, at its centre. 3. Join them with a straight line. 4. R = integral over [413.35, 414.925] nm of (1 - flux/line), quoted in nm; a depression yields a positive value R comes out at -0.13 nm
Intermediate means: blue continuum 16.8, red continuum 17.3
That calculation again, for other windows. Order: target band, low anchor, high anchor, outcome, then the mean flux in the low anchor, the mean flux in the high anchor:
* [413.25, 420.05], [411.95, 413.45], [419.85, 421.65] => 0.28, 18.3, 18.3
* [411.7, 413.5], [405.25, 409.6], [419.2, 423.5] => -0.11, 16.8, 17.9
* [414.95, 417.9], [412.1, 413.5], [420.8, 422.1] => 0.18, 18.4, 20.4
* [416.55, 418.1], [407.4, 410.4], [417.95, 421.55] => -0.11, 17.3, 17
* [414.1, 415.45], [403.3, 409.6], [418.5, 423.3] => -0.02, 17.3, 17.6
